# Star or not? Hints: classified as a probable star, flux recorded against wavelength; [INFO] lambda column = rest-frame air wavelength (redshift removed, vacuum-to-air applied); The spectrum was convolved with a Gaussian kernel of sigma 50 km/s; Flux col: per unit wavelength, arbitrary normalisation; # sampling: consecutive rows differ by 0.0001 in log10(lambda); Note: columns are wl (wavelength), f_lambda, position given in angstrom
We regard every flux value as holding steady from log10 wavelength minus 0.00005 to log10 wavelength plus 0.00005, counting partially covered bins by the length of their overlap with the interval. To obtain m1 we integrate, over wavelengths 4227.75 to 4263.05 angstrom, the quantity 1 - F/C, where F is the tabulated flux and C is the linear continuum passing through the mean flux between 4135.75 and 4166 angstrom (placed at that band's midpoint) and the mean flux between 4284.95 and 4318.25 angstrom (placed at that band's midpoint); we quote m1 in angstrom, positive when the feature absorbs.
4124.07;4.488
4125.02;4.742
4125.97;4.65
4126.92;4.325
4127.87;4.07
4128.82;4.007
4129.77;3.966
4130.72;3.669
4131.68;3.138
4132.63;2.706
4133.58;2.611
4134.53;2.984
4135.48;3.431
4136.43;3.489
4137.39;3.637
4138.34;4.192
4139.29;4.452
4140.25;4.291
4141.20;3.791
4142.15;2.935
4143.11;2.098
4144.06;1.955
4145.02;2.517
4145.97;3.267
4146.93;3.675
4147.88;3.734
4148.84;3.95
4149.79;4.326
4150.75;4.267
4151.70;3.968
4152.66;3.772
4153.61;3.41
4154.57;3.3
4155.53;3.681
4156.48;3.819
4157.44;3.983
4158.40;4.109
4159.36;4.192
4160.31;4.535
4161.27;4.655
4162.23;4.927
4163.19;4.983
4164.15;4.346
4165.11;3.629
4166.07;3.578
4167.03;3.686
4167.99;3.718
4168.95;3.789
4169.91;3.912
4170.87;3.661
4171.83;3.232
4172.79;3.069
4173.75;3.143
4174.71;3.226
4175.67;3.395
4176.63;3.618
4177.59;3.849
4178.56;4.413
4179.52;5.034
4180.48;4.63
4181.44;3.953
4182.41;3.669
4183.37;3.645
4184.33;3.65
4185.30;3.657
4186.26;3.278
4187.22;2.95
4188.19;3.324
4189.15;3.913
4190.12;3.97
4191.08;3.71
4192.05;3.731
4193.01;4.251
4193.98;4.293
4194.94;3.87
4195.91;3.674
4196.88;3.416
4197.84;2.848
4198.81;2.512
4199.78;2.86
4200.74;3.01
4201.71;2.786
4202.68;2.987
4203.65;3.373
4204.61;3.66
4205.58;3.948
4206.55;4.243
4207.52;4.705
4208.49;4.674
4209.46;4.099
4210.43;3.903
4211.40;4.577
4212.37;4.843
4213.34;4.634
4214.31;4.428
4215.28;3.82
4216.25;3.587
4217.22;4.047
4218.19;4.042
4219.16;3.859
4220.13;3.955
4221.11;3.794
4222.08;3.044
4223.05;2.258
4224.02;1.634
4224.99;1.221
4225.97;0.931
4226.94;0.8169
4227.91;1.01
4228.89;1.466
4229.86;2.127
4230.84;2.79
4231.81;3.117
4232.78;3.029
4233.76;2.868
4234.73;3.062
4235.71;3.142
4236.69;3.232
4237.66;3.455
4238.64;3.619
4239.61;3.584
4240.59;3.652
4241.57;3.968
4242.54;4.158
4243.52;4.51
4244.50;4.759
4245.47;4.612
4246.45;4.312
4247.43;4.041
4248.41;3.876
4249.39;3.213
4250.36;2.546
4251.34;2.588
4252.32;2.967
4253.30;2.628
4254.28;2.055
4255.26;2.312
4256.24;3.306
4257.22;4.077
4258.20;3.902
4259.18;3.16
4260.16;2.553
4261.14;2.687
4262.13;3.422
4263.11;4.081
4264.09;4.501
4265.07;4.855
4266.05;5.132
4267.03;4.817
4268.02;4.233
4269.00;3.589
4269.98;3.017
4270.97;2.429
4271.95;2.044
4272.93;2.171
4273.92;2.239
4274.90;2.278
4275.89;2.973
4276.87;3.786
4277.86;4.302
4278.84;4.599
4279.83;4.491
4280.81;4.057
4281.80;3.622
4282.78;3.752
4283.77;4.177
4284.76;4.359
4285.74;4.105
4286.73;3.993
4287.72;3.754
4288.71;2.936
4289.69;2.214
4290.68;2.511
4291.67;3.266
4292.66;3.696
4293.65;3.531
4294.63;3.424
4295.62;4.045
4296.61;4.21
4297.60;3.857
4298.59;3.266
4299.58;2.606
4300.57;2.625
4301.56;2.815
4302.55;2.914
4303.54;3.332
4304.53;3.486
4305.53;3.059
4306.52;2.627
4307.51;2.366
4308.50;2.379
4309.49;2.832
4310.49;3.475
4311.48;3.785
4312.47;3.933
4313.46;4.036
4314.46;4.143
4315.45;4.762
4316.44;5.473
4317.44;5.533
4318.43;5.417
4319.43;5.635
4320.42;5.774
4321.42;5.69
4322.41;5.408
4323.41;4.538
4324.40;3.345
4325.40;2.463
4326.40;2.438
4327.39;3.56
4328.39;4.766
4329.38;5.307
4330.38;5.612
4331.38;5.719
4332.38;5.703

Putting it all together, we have 3.6 angstrom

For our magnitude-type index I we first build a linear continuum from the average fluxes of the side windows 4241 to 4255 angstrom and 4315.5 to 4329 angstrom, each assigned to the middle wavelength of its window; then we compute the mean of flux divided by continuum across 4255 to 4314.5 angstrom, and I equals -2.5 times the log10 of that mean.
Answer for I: 0.18 mag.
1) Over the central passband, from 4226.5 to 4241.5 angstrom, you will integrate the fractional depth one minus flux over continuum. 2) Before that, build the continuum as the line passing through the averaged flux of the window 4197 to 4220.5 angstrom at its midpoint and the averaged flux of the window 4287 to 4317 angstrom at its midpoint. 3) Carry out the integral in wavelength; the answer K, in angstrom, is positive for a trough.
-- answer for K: 3.7 angstrom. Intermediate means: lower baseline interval 3.8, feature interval 2.77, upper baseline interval 3.39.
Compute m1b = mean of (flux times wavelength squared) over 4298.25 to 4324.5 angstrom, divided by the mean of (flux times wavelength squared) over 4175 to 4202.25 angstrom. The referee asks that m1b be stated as 1.14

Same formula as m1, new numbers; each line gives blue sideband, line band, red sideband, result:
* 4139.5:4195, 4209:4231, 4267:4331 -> 3.9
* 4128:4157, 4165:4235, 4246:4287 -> 1.4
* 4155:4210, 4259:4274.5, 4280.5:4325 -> 1.5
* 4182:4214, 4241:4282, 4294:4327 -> 2.5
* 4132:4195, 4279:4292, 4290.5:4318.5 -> -0.3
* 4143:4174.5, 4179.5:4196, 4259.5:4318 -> -0.5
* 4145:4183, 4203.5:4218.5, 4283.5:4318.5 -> -1.6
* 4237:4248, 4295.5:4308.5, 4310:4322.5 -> 4.3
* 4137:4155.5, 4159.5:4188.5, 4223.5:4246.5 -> -4.1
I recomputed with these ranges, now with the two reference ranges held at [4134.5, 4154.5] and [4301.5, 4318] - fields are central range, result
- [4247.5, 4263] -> 0.17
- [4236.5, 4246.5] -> -0.12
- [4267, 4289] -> 0.02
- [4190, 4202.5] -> 0.04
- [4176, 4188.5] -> -0.08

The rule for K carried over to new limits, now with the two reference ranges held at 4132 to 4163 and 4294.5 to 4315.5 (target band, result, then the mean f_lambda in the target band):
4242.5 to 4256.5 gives 0.0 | 3.44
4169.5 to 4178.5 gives 0.3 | 3.5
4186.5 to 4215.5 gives -1.8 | 3.76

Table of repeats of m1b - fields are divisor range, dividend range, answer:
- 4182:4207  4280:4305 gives 1.04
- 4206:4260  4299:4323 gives 1.22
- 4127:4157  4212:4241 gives 0.89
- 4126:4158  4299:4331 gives 1.20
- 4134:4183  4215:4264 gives 0.87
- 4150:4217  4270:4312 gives 0.90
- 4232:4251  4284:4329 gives 1.06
